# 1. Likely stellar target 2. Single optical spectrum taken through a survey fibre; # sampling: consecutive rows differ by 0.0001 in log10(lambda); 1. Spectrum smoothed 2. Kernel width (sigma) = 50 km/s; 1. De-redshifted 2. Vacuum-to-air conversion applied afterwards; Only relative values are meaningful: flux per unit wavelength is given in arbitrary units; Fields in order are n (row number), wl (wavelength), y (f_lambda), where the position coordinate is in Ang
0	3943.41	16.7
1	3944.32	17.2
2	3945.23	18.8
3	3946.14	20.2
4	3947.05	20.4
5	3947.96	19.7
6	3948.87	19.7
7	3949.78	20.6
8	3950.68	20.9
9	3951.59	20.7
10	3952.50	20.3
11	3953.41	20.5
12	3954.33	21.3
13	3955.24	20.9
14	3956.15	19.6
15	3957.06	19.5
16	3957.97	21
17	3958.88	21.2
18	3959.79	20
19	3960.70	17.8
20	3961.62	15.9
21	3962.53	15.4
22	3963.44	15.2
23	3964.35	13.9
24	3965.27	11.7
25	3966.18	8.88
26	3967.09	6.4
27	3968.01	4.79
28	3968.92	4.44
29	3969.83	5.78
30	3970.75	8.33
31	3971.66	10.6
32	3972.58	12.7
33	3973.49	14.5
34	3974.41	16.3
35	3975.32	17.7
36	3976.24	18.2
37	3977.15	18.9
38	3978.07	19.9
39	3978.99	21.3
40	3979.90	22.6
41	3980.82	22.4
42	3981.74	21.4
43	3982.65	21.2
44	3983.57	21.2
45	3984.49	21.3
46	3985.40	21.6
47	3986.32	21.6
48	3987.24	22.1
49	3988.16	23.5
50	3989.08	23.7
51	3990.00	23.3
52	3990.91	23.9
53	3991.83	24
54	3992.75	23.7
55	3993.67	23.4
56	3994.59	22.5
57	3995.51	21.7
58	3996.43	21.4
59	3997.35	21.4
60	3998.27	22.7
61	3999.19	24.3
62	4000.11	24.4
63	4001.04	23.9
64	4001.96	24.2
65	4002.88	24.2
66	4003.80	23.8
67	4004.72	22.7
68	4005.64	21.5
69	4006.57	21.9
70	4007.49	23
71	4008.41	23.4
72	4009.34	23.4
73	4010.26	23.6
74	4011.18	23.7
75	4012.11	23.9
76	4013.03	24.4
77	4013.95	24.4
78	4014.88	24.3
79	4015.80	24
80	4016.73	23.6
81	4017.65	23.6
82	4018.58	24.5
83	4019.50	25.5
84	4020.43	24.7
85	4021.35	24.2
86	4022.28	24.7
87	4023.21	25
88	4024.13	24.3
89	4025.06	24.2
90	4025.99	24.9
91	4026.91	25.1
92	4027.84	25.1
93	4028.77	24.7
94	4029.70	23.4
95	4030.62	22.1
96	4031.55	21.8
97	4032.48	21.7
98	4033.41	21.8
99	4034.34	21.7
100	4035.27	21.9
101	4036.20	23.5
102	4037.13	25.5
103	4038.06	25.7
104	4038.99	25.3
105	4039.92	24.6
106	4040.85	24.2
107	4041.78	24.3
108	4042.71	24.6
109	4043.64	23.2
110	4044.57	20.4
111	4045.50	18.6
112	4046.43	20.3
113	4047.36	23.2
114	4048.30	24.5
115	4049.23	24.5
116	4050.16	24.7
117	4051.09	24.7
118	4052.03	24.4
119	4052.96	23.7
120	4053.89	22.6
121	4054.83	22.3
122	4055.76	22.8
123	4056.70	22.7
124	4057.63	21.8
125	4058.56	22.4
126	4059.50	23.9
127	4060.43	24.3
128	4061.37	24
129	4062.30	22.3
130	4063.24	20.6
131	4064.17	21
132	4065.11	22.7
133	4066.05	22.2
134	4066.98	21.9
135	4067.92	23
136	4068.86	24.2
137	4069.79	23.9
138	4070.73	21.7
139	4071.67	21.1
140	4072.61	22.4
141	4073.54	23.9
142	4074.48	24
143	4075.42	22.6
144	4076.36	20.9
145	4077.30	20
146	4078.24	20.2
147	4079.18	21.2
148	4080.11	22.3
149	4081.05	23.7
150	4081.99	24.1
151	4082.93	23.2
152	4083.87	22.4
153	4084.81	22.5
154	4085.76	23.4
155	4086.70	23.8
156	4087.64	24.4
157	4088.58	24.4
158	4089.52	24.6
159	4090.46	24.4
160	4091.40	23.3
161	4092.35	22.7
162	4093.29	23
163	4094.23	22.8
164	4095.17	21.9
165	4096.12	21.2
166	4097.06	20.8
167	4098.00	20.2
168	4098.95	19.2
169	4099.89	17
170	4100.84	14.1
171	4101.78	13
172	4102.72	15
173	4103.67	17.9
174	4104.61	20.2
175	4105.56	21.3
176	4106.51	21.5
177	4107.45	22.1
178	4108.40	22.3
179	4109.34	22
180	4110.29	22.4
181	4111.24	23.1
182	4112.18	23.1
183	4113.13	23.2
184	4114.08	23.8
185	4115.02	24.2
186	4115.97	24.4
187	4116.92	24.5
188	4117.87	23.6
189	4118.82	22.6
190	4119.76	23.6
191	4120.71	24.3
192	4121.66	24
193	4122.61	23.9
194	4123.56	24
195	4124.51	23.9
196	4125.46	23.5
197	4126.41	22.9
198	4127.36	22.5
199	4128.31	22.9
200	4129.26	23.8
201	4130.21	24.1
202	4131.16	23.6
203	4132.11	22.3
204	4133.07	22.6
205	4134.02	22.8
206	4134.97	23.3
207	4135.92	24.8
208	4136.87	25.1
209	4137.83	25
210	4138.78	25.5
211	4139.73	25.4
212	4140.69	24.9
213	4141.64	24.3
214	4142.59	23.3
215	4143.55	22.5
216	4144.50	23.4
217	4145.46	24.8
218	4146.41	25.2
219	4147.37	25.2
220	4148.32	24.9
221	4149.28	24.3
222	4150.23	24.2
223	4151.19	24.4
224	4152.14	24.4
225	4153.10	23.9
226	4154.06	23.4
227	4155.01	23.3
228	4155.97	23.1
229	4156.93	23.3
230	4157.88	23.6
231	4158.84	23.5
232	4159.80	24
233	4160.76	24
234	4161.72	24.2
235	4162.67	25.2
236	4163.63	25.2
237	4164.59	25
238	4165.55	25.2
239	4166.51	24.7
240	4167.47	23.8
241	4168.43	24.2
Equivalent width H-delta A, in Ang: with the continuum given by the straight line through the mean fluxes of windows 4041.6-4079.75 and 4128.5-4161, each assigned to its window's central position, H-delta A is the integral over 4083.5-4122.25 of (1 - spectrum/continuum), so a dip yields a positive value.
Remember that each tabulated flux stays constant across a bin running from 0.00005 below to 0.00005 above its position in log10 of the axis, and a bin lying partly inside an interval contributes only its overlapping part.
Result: 2.3 Ang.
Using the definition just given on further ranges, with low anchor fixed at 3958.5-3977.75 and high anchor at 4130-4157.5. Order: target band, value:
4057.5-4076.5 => -3.3 Ang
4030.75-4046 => -4.7 Ang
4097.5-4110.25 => 1.5 Ang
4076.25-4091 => -1.8 Ang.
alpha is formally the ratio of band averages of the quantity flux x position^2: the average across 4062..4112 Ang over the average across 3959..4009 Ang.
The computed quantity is 1.20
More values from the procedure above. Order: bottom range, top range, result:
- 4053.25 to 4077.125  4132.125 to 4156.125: 1.11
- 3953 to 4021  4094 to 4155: 1.21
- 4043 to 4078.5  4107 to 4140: 1.08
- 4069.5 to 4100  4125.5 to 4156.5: 1.10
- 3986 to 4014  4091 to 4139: 1.01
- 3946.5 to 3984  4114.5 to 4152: 1.54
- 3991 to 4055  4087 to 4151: 1.02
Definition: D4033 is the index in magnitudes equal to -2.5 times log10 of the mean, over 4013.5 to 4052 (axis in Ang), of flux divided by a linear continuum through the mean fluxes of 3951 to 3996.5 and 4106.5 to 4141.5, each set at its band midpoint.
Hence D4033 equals -0.170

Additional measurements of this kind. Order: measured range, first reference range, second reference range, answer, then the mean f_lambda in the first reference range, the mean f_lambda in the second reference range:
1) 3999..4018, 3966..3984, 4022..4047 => -0.197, 15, 23.4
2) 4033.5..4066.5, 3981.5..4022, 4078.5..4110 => -0.040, 23.2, 21.4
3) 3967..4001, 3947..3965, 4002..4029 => 0.133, 19.1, 24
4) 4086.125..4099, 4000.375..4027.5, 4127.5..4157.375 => 0.057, 24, 24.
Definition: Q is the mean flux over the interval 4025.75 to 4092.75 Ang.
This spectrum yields 23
